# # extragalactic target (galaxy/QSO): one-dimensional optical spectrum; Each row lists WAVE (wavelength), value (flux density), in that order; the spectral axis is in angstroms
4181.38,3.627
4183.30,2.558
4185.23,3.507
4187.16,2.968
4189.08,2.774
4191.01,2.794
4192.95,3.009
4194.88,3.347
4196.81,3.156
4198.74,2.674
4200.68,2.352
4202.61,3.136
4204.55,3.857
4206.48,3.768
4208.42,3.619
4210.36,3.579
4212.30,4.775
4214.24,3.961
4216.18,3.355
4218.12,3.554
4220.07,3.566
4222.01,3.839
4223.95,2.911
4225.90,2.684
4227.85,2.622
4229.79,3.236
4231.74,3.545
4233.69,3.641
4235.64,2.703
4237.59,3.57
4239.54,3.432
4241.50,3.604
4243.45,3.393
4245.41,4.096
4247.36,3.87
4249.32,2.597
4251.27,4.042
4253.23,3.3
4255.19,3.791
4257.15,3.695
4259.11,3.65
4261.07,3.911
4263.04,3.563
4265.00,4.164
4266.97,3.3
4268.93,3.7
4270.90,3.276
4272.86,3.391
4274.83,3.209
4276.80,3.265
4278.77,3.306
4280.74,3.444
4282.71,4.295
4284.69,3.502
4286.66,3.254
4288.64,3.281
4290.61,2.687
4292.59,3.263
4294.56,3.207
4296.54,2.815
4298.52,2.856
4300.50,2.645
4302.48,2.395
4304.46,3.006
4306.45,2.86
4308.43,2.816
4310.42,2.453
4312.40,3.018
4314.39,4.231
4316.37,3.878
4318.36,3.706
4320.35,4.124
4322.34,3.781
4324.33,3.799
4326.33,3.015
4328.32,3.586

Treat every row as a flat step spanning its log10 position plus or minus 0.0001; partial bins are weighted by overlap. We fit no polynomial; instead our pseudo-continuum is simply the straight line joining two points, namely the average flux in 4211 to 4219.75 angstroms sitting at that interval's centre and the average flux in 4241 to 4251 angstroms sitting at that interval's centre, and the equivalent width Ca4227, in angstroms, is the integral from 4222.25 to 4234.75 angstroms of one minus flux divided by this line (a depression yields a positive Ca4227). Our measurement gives 2.0 angstroms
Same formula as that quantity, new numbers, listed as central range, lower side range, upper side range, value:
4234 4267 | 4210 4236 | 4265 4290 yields -1.3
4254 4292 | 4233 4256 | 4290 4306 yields -4.1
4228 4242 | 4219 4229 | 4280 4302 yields -0.9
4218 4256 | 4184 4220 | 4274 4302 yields -1.3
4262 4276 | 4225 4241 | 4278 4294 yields -0.8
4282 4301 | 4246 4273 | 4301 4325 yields 1.4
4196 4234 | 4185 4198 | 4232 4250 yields -1.8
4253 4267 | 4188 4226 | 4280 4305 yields -2.2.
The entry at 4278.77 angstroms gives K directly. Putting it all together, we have 3.306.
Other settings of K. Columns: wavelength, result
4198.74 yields 2.674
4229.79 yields 3.236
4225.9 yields 2.684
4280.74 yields 3.444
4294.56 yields 3.207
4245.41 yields 4.096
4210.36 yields 3.579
